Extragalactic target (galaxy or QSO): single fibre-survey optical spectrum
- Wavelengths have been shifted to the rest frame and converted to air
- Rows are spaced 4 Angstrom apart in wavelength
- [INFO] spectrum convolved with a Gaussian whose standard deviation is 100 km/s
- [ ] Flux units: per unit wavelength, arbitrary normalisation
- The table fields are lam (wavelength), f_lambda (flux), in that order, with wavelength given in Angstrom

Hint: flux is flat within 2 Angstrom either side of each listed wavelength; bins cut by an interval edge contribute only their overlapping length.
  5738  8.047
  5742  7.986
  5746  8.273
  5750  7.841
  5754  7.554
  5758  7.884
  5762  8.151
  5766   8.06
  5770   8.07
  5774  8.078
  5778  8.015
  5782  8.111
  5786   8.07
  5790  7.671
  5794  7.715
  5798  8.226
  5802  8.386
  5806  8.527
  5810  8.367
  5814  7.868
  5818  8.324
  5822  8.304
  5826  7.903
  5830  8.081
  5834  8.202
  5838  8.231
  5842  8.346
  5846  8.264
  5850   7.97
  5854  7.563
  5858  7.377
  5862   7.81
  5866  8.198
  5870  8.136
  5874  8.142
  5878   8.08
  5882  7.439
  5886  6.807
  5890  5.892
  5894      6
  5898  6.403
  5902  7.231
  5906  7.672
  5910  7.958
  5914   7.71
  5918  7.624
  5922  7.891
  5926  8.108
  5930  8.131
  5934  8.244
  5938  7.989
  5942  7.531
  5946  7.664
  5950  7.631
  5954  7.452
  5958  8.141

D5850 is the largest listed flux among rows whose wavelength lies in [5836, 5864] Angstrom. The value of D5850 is 8.346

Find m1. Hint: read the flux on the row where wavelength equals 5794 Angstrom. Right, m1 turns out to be 7.715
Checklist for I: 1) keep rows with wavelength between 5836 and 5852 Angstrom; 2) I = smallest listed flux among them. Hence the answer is 7.97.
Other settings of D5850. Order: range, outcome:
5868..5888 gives 8.142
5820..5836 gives 8.304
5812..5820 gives 8.324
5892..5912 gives 7.958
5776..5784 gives 8.111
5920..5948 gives 8.244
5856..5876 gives 8.198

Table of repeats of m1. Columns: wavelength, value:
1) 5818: 8.324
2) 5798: 8.226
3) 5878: 8.08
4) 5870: 8.136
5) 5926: 8.108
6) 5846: 8.264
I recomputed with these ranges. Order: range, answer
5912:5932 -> 7.624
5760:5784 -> 8.015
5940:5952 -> 7.531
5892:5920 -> 6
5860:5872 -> 7.81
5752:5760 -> 7.554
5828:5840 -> 8.081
